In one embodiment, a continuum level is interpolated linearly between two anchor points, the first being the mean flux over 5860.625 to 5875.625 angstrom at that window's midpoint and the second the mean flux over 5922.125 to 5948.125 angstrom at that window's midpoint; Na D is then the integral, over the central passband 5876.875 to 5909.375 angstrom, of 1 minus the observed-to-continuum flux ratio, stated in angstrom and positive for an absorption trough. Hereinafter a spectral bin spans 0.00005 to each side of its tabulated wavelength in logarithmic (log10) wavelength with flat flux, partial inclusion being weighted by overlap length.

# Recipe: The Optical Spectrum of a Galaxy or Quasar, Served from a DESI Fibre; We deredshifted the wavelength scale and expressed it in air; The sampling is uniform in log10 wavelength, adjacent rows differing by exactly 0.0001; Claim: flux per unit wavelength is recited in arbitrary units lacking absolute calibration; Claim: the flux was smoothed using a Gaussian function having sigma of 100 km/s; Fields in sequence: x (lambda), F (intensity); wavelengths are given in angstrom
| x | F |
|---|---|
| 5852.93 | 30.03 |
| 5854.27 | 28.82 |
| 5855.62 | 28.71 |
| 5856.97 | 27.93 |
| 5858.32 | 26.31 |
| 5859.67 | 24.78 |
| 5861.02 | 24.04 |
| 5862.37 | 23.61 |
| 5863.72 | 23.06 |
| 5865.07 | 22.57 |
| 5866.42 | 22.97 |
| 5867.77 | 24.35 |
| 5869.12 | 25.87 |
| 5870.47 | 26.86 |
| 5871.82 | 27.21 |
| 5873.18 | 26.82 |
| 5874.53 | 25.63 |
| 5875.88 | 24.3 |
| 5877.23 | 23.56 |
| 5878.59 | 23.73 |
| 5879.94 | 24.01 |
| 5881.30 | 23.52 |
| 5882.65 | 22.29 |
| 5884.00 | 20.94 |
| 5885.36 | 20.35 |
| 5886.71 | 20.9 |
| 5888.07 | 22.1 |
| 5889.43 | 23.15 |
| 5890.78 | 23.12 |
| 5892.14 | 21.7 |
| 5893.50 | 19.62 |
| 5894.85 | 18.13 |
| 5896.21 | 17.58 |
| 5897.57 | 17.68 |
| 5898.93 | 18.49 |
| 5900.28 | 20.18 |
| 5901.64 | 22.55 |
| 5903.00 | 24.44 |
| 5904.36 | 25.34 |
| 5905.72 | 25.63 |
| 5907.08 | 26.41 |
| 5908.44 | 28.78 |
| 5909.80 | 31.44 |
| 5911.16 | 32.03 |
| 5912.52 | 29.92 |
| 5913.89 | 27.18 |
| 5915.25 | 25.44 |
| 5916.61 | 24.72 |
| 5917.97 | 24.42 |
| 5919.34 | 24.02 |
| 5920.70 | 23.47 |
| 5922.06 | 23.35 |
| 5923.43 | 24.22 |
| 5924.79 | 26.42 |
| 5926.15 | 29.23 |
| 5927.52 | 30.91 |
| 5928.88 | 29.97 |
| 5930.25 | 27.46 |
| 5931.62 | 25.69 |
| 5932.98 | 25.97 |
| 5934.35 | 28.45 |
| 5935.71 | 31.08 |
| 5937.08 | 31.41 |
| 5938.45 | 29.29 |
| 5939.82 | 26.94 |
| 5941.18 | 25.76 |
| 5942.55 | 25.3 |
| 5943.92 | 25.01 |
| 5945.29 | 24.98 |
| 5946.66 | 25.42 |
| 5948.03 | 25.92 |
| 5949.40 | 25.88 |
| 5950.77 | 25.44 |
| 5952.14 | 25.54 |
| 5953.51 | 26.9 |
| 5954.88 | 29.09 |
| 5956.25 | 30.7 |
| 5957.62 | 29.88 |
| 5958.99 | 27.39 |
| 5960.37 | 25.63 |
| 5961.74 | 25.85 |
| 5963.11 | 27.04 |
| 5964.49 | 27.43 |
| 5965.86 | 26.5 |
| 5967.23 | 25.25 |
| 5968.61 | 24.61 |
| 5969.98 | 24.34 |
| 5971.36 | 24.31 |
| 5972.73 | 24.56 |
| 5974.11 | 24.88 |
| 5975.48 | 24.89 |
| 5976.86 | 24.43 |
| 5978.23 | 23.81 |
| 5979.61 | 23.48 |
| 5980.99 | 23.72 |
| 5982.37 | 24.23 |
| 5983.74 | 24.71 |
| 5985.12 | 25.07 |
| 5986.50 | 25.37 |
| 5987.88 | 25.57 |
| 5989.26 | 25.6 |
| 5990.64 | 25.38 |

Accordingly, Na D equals 4.3 angstrom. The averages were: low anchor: 24.8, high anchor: 27.3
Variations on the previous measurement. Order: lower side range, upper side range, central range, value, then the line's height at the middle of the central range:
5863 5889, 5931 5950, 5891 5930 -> 1.1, 25.5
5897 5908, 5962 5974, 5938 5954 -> -0.9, 24.6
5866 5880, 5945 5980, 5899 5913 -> -0.5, 25.4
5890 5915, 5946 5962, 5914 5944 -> -1.5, 25.5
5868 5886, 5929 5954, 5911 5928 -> -0.2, 26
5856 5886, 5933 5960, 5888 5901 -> 2.7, 25.3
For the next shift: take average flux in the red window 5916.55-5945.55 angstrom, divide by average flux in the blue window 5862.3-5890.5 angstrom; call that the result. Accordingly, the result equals 1.13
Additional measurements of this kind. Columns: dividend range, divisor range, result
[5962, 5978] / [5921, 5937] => 0.92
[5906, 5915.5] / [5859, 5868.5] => 1.22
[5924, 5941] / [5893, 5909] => 1.29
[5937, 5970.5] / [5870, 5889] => 1.12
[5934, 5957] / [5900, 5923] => 1.05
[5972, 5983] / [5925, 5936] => 0.85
